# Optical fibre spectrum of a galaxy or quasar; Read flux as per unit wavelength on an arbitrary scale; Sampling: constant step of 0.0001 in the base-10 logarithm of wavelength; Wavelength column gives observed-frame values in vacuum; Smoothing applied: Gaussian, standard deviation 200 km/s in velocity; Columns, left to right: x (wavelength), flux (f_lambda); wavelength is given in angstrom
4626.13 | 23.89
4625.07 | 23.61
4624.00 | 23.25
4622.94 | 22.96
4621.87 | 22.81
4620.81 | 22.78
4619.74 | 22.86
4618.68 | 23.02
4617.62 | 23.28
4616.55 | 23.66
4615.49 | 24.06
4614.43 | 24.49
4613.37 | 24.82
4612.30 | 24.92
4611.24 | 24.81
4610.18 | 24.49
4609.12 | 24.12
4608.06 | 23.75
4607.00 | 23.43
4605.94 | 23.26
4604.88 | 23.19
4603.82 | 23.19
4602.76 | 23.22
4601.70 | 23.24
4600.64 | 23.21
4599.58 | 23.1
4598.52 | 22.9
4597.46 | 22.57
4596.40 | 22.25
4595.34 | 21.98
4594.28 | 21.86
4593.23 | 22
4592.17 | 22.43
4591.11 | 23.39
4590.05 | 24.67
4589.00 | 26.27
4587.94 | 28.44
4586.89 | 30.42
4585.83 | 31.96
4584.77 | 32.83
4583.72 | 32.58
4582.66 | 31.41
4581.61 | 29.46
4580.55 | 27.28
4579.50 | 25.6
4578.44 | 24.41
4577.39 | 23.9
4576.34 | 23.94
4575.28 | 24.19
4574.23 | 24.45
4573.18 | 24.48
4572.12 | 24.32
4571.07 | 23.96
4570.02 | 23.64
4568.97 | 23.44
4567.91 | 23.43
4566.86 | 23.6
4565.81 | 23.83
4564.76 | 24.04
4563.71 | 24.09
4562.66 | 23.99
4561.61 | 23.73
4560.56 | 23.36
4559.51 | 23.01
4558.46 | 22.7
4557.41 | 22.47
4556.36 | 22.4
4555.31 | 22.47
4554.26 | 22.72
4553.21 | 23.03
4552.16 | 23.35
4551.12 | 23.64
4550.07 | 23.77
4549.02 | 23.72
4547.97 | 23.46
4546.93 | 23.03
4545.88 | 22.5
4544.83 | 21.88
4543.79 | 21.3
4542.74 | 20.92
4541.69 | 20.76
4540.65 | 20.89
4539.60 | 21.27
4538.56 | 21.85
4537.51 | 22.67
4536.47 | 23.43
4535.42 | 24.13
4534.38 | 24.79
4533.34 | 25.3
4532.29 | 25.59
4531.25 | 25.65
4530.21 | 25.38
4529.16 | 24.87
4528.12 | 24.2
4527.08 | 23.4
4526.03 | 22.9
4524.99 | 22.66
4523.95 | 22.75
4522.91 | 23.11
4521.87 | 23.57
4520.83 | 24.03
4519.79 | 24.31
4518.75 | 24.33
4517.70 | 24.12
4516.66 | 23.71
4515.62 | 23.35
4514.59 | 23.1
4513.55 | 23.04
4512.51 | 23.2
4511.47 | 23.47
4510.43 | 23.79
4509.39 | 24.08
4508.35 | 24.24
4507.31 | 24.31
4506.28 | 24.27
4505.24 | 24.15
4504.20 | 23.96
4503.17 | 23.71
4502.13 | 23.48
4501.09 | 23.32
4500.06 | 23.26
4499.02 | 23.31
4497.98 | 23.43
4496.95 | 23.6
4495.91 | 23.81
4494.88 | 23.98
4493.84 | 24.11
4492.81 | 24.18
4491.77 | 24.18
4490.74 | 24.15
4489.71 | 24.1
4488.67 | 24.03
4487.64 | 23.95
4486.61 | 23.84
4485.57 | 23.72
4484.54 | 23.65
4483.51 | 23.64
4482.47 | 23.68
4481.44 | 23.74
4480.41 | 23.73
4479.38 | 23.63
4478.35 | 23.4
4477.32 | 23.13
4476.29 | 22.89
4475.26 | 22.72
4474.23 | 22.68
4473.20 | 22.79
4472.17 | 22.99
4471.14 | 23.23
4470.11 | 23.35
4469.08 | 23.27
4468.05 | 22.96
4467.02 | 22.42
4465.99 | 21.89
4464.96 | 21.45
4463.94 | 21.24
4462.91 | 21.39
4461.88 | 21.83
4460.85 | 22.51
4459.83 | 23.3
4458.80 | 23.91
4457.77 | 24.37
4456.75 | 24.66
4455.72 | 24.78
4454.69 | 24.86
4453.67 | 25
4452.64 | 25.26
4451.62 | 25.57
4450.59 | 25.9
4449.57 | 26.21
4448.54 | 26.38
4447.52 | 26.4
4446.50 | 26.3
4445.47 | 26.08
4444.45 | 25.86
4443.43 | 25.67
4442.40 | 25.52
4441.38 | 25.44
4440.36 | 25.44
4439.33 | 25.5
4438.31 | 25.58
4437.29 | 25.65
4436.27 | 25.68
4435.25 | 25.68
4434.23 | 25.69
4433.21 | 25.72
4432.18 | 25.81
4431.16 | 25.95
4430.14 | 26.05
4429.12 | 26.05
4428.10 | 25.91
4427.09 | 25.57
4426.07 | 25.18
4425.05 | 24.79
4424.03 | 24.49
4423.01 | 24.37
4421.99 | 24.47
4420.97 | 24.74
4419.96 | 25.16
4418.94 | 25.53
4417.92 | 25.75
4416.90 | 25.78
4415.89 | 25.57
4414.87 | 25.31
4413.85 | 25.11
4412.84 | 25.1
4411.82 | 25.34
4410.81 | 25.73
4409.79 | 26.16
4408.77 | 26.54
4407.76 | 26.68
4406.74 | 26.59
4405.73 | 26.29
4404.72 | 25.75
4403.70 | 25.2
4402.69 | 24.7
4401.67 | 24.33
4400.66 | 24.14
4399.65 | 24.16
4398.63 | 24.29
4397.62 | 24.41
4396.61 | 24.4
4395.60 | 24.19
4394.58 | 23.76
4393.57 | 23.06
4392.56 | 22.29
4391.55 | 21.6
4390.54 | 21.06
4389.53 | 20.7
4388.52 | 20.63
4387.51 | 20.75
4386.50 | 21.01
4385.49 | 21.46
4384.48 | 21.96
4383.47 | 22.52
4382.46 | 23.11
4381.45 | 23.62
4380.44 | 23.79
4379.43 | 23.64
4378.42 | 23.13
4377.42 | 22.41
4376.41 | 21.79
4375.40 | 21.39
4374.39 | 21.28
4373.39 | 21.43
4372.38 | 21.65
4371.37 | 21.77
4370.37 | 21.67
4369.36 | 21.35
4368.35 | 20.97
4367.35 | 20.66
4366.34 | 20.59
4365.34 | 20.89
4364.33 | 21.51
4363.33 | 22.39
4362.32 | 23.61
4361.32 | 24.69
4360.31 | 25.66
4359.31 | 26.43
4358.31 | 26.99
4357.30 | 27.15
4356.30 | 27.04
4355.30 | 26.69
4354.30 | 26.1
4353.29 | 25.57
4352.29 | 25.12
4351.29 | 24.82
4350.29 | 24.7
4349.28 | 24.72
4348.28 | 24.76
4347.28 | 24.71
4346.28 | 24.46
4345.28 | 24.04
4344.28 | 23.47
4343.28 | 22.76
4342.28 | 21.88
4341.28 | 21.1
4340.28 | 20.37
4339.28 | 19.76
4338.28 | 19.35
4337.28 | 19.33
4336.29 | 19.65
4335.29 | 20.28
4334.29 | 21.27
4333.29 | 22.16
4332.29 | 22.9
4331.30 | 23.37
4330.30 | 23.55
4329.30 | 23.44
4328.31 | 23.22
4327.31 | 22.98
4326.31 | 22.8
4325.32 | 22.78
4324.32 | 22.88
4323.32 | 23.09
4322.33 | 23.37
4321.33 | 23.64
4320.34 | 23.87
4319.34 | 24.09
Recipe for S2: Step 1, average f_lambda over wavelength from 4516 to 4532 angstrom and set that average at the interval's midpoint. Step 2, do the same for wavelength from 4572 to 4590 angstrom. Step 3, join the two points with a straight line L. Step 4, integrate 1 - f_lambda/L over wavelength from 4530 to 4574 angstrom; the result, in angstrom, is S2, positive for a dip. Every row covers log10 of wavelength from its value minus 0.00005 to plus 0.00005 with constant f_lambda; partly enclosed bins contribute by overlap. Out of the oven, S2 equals 4.03 angstrom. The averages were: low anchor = 23.9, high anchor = 27.4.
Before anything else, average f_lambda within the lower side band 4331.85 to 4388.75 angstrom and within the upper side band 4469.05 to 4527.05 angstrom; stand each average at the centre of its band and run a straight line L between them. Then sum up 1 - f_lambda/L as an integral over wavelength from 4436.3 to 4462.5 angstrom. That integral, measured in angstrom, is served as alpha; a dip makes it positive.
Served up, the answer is -2.0 angstrom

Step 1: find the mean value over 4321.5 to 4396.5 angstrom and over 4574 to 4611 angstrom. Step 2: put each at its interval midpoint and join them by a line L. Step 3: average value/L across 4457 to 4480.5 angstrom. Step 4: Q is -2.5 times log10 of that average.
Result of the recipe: 0.05 mag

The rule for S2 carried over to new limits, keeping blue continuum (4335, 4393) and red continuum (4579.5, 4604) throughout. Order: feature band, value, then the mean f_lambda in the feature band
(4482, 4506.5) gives 0.63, 23.8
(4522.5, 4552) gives 2.11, 23.2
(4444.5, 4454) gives -0.82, 25.9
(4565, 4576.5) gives 0.68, 23.9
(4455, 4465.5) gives 0.44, 23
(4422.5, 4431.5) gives -0.69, 25.4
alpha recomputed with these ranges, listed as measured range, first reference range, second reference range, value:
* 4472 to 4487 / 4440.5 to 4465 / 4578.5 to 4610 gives 0.9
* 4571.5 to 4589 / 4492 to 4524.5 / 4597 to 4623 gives -2.8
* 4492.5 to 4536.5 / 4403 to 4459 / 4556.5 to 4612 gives 2.0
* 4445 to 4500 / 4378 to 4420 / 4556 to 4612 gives 1.1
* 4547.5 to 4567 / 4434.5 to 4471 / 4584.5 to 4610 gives 0.9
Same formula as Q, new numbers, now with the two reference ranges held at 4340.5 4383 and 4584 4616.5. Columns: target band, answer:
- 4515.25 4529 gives 0.03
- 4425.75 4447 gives -0.09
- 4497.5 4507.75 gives 0.02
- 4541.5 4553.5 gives 0.08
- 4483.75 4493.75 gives 0.00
